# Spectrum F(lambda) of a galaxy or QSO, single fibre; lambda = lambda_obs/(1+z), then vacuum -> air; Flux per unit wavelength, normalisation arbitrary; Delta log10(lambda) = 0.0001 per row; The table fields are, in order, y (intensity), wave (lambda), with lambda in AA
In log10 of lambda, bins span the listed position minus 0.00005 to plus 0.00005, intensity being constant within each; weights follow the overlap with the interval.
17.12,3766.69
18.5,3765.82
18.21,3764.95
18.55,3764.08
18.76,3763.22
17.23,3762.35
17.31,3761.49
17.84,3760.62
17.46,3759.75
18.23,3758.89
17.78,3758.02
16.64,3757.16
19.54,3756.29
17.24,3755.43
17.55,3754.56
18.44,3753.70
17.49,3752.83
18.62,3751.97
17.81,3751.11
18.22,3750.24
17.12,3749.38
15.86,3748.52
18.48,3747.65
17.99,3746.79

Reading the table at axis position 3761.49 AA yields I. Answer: 17.31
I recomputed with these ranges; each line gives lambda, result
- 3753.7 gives 18.44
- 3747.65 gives 18.48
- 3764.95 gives 18.21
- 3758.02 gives 17.78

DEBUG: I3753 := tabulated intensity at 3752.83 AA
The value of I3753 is 17.49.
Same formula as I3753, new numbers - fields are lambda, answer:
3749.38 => 17.12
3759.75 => 17.46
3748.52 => 15.86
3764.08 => 18.55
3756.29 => 19.54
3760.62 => 17.84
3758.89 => 18.23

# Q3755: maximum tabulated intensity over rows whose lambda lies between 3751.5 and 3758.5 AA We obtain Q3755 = 19.54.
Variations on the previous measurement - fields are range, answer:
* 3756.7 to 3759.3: 18.23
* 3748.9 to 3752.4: 18.62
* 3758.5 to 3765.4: 18.76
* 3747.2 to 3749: 18.48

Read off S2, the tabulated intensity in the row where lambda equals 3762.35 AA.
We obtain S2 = 17.23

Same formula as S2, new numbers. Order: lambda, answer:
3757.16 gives 16.64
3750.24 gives 18.22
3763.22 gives 18.76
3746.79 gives 17.99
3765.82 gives 18.5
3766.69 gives 17.12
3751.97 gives 18.62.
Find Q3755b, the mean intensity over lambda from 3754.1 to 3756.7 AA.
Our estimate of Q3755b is 18.1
